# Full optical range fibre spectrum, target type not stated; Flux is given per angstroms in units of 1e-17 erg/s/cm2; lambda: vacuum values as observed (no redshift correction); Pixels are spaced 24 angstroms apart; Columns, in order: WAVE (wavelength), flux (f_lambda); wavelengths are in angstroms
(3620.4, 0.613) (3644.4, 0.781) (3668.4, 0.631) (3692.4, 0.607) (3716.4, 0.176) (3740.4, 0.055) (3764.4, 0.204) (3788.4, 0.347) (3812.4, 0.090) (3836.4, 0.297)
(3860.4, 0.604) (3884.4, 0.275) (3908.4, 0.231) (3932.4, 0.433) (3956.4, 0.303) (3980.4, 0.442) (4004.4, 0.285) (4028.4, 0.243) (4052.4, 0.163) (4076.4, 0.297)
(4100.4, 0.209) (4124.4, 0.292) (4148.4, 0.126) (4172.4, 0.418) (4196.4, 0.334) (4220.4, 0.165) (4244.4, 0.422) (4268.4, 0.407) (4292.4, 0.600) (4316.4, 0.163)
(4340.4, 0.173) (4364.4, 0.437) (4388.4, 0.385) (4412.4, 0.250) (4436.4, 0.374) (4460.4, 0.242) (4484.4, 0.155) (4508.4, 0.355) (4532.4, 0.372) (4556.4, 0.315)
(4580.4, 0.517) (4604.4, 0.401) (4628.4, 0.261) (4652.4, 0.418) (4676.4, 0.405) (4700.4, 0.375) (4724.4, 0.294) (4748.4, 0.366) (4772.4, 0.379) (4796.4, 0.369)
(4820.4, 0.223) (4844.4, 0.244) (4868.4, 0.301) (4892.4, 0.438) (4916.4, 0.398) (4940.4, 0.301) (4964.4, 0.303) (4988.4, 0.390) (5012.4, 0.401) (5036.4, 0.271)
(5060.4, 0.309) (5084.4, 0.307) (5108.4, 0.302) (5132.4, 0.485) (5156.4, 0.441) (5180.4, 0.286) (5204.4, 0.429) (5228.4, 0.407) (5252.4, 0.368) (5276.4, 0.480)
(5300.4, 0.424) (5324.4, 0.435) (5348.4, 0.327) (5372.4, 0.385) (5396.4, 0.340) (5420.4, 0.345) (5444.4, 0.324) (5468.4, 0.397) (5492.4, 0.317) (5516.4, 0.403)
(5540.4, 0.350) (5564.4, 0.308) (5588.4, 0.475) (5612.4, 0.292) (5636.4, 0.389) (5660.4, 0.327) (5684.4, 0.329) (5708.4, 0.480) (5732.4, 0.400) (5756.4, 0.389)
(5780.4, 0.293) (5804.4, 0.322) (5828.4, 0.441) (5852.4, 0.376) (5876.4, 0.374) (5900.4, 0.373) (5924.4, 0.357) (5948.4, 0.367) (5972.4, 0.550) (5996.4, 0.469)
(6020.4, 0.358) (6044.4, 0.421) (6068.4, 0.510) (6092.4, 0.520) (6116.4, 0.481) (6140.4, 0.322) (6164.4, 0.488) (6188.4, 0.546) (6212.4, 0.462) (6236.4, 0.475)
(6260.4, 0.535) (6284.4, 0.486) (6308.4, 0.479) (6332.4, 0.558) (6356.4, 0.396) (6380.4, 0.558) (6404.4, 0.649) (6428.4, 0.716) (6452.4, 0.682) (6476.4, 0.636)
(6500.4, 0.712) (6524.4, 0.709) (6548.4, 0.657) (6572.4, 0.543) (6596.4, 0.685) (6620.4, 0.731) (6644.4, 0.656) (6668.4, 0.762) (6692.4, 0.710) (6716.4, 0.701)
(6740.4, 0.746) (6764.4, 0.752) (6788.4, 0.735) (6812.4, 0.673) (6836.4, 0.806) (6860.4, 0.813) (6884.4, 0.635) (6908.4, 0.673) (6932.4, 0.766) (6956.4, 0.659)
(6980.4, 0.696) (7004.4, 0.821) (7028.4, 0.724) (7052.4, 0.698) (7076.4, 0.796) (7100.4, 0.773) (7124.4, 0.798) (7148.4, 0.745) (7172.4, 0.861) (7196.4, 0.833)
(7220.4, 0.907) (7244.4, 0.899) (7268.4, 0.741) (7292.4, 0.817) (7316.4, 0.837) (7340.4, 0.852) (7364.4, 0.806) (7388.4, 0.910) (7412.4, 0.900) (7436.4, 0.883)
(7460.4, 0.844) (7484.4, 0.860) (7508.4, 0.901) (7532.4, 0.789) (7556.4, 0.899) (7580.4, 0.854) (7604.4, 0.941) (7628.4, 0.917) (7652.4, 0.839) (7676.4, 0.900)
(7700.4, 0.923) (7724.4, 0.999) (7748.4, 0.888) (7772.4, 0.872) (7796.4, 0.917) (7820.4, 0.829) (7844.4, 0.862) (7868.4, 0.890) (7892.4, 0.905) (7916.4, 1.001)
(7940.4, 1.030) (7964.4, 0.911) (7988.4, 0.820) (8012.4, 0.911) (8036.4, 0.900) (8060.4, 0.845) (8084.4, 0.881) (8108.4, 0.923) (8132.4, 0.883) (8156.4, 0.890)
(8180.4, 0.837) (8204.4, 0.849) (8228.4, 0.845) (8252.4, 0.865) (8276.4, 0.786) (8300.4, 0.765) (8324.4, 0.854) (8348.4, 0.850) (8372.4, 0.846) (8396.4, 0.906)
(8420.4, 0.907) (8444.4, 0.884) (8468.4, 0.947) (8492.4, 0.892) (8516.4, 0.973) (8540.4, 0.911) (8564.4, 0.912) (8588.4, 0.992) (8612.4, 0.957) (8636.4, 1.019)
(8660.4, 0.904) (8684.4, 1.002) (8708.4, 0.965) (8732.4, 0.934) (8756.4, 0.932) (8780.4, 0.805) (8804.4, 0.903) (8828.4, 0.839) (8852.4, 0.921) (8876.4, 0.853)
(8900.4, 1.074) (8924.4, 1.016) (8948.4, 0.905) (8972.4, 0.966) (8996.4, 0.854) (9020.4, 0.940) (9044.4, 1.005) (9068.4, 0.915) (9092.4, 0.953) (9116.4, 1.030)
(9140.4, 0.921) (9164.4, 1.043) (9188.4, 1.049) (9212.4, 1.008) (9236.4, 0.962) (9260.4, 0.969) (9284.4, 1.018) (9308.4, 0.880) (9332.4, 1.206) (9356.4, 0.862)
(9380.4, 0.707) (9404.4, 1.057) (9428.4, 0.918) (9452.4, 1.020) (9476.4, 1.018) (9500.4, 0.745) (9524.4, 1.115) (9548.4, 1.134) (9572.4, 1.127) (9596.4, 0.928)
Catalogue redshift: 0.603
